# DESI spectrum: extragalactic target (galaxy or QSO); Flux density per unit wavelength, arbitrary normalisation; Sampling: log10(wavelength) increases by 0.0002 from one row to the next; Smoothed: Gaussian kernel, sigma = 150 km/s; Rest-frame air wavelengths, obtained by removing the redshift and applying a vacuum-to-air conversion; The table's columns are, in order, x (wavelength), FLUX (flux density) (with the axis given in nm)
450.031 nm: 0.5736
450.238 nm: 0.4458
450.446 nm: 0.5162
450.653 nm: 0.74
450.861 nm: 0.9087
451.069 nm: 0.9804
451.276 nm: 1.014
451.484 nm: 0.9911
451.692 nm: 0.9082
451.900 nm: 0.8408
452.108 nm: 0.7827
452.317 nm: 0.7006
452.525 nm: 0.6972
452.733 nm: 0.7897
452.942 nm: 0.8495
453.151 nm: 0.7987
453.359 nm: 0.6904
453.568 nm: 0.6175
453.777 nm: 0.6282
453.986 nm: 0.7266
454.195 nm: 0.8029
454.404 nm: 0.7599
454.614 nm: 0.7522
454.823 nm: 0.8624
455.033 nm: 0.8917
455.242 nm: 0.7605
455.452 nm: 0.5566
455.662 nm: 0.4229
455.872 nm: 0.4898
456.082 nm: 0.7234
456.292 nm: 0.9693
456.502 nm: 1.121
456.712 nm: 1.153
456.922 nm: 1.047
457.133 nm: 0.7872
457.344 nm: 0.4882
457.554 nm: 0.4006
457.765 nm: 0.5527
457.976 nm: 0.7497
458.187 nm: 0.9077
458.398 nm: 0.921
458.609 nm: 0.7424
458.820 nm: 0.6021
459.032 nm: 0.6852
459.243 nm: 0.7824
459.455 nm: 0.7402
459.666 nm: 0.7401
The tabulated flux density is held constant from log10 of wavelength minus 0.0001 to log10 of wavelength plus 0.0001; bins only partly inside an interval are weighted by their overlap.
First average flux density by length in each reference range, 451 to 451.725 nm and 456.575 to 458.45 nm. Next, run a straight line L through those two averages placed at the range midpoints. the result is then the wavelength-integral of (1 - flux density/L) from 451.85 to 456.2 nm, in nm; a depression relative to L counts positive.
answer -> 0.85 nm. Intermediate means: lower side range 0.98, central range 0.72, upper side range 0.78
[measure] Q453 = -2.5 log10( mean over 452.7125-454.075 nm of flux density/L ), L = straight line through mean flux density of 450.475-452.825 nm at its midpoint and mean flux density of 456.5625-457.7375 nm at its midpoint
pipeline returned 0.13 mag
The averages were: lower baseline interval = 0.84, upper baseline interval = 0.773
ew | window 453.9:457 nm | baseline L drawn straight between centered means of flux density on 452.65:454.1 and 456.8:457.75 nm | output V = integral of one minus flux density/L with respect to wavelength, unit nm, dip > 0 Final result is -0.45 nm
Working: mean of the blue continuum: 0.728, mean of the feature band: 0.801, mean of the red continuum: 0.677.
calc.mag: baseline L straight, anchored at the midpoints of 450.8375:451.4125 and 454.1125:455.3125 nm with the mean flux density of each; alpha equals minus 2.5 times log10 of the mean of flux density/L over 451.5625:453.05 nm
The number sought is 0.16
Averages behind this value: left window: 0.978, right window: 0.806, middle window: 0.799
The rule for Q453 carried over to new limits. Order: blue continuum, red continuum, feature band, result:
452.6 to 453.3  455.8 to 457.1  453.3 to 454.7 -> 0.18 mag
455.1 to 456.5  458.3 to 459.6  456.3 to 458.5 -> -0.14 mag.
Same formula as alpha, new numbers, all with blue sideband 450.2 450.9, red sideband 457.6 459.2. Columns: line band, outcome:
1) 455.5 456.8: -0.13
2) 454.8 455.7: -0.02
